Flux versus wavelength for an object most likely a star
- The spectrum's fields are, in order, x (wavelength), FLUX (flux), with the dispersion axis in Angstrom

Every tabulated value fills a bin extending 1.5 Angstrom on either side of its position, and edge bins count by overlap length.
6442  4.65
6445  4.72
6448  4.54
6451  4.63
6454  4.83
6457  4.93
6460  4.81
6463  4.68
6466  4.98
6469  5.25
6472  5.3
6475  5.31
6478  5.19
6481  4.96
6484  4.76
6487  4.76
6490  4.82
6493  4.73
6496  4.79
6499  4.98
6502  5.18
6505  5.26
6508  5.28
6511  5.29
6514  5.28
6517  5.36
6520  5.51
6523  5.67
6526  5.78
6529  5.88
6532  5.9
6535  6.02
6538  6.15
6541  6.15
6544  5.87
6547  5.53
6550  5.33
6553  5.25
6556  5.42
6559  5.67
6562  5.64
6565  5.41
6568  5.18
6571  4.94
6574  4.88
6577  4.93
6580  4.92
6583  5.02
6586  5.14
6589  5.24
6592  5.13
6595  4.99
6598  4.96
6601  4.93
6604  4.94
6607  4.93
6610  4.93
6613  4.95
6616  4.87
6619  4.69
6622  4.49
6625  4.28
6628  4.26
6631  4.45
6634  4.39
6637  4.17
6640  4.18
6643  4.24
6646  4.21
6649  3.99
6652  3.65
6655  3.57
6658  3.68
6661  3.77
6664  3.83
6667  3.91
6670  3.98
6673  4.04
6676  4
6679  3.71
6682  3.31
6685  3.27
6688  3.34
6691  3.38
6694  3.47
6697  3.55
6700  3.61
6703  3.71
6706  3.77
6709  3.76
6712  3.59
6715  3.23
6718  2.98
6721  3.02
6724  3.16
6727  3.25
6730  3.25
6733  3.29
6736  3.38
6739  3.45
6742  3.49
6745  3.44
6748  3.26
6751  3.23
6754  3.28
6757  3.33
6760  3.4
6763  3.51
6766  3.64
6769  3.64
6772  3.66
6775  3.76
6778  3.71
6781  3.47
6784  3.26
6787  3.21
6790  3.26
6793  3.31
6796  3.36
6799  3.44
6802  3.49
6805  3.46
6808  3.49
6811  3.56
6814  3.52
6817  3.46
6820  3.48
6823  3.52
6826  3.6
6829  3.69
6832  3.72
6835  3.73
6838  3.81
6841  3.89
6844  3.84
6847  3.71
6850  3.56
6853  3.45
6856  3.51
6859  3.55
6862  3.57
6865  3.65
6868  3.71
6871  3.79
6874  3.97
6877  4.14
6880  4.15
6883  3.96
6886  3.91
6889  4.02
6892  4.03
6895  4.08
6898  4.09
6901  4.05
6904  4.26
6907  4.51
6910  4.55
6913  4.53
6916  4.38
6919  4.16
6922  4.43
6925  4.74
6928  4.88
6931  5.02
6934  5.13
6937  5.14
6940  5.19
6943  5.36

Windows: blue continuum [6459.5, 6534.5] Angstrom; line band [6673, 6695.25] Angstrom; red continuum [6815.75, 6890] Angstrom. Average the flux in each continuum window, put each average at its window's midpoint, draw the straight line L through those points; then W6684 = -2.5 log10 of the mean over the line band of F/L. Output 0.25 mag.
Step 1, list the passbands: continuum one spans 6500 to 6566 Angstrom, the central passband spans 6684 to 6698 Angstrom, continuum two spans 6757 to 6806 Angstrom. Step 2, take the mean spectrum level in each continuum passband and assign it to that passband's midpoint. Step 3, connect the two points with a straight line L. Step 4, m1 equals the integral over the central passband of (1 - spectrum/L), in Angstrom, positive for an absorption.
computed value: 2.8 Angstrom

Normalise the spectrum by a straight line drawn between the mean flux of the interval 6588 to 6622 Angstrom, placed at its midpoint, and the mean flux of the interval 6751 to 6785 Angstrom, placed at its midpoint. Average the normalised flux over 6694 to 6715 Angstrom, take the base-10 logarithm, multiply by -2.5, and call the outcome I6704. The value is 0.125 mag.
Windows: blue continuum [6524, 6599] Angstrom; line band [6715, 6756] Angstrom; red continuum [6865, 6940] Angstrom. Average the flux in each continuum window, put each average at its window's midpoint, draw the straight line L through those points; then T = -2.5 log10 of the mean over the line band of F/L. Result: 0.43 mag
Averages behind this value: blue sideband 5.42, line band 3.27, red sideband 4.32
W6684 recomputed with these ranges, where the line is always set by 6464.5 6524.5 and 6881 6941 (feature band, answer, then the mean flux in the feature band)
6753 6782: 0.302 mag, 3.55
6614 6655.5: 0.150 mag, 4.27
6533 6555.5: -0.140 mag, 5.75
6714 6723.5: 0.474 mag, 3.08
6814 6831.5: 0.277 mag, 3.56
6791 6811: 0.324 mag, 3.43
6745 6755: 0.392 mag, 3.28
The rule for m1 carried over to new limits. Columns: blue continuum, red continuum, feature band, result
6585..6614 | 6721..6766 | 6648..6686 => 4.3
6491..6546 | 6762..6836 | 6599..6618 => -0.2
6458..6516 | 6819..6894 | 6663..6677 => 1.4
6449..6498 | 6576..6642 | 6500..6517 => -1.3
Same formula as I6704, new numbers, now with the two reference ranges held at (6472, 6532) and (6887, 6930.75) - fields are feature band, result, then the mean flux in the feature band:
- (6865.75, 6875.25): 0.17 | 3.81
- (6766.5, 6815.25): 0.30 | 3.48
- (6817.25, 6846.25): 0.22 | 3.69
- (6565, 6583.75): 0.01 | 5.01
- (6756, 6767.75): 0.32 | 3.48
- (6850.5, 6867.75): 0.24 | 3.56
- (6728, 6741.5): 0.37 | 3.35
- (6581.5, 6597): -0.01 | 5.1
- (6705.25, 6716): 0.31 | 3.59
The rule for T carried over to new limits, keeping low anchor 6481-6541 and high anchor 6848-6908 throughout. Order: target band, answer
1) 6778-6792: 0.263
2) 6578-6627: 0.020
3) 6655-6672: 0.236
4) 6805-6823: 0.184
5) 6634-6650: 0.155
